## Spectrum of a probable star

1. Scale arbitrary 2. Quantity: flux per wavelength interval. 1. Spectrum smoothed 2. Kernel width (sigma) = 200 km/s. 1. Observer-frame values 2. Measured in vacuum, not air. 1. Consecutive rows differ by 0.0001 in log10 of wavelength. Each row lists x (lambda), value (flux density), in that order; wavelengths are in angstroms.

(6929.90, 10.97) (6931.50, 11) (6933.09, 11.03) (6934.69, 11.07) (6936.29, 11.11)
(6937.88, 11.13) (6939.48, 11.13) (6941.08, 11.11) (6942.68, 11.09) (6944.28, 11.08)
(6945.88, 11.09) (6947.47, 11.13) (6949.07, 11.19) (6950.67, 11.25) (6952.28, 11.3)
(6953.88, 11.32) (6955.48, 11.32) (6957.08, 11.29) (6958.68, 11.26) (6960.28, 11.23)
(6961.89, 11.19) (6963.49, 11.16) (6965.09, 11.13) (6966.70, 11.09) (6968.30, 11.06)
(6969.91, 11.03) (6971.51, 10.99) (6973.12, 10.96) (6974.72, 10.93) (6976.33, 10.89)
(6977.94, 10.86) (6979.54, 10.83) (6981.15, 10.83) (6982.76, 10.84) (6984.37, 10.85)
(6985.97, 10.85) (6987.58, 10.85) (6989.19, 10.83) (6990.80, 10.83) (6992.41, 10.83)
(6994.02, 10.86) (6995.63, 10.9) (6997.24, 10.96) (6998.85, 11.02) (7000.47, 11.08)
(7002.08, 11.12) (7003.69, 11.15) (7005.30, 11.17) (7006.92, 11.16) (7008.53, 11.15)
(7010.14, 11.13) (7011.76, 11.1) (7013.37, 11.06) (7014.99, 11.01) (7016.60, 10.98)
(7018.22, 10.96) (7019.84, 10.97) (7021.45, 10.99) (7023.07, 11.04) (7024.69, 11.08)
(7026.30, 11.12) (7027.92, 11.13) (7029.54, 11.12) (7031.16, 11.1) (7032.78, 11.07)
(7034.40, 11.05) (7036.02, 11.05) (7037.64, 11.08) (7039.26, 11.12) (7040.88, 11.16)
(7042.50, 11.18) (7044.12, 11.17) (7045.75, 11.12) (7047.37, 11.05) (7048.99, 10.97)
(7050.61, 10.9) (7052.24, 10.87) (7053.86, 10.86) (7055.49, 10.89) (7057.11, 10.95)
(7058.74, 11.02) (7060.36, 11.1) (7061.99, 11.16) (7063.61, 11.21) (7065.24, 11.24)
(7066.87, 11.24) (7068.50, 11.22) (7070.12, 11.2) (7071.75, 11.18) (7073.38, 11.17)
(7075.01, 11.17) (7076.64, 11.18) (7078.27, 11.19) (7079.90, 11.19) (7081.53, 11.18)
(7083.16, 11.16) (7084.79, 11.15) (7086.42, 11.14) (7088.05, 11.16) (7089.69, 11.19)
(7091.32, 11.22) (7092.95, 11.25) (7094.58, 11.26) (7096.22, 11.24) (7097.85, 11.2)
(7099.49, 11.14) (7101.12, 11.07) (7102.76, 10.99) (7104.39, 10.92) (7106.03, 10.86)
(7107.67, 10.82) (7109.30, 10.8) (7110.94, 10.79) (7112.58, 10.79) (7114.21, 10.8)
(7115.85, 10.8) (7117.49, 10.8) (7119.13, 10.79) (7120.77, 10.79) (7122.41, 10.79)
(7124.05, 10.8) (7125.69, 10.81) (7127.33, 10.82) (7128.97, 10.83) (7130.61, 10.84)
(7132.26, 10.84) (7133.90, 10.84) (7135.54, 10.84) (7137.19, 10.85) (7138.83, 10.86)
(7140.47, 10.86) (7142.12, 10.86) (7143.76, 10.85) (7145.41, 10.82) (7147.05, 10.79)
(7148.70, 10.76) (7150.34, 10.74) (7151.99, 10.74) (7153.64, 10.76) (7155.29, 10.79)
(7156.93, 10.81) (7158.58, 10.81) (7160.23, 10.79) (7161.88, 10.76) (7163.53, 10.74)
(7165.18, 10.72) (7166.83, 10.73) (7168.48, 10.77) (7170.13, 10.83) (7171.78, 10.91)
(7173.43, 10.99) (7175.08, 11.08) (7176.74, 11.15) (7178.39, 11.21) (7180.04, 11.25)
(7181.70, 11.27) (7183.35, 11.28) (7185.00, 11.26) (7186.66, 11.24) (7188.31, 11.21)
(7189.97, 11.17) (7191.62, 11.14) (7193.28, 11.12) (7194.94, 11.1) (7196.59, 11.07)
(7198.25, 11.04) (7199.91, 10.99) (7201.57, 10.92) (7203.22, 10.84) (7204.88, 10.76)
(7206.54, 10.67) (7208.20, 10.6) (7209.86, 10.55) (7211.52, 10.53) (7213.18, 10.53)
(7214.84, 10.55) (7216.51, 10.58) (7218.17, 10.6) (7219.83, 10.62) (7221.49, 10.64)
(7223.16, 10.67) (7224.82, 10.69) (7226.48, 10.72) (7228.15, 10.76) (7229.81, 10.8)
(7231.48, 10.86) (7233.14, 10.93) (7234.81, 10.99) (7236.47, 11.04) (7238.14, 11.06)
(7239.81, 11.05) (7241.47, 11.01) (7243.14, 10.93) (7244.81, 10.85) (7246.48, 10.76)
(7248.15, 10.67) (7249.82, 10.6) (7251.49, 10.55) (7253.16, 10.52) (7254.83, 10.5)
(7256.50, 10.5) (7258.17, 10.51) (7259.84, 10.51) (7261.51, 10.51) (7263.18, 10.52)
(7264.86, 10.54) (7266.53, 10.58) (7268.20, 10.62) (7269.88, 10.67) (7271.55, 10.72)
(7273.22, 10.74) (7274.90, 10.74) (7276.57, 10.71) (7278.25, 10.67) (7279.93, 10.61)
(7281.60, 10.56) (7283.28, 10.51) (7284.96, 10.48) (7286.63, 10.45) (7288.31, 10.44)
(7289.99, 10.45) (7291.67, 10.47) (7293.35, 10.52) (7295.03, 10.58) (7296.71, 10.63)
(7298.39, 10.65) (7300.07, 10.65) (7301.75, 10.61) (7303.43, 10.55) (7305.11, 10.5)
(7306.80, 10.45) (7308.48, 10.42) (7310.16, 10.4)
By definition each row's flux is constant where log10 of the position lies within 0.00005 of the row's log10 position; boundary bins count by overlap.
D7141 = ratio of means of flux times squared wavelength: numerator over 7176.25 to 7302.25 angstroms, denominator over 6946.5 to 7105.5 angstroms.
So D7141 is 1.0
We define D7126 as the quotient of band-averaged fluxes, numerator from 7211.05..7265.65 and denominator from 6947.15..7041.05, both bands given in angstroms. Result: 0.97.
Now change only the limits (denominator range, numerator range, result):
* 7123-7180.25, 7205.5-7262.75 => 0.99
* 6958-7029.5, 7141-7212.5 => 0.99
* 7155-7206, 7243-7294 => 0.96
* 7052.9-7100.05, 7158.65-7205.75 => 0.99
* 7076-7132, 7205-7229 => 0.97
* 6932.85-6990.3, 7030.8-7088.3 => 1.00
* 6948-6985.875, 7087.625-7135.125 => 0.99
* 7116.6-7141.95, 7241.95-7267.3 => 0.98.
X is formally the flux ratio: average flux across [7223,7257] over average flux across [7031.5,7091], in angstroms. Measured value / 1.0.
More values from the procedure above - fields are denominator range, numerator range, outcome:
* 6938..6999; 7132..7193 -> 0.99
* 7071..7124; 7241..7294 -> 0.96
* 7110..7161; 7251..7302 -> 0.98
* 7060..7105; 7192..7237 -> 0.97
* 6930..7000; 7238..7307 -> 0.96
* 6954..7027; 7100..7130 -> 0.98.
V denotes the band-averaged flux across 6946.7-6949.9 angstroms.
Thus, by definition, 11.2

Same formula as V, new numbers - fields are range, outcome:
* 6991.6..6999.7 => 10.9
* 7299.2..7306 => 10.6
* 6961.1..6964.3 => 11.2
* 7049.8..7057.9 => 10.9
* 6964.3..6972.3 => 11.1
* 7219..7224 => 10.6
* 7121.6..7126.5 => 10.8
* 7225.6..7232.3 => 10.8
